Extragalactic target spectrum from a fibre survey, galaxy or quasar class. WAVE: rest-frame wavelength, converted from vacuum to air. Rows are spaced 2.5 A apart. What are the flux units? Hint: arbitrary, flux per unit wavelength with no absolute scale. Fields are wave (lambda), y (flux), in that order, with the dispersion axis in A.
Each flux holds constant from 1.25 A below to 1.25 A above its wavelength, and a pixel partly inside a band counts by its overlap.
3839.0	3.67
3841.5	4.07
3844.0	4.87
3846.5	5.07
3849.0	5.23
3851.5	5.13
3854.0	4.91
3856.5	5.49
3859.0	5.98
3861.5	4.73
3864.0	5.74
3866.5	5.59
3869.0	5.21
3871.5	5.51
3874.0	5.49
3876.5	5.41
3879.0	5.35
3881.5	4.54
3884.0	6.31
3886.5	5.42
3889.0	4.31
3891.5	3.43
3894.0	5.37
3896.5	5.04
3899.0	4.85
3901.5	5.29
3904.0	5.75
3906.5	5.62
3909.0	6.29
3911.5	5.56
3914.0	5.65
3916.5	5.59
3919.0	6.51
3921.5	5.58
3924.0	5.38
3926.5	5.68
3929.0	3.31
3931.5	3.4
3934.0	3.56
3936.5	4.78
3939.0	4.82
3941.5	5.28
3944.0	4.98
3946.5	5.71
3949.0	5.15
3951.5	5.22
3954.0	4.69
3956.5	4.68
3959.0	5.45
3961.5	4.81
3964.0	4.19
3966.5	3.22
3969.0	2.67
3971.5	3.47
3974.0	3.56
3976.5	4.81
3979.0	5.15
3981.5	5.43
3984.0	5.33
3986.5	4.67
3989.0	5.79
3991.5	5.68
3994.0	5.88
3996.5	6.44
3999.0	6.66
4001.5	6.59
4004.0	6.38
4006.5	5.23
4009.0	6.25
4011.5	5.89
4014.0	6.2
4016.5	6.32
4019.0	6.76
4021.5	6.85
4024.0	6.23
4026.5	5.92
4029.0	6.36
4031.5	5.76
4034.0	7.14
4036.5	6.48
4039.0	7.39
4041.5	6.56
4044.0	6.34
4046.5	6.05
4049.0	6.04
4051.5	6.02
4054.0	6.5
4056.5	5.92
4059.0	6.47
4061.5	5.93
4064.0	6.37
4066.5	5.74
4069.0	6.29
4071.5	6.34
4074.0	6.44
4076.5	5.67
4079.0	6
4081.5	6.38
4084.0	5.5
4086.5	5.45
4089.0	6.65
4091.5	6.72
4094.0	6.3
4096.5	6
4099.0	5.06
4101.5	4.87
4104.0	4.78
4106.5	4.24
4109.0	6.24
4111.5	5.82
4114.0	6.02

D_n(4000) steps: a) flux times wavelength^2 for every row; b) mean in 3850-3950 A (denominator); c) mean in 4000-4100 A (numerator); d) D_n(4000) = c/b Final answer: 1.29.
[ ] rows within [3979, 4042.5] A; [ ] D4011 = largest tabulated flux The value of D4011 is 7.39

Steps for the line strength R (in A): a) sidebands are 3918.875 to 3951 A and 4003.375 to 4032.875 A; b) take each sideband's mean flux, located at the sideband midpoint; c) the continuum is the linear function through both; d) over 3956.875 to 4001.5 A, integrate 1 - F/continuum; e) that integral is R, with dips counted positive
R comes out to 5.3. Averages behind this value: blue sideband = 4.89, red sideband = 6.18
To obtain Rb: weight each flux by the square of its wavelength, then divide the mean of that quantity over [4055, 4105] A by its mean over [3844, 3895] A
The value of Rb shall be 1.27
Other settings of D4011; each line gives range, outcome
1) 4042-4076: 6.5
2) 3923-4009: 6.66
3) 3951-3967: 5.45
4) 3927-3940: 4.82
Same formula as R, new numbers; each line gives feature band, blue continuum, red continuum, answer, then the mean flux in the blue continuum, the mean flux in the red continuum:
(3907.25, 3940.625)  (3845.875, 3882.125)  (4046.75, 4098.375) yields 2.7 A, 5.31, 6.12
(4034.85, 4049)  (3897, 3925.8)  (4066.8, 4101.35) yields -1.5 A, 5.63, 6.01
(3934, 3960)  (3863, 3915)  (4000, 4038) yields 3.4 A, 5.32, 6.3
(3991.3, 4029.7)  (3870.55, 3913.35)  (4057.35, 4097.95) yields -2.8 A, 5.27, 6.13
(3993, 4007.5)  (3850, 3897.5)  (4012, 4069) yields -0.4 A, 5.21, 6.33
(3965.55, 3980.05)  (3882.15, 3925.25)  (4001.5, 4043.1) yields 5.2 A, 5.4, 6.36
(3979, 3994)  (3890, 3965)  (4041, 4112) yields 0.0 A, 5.05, 5.95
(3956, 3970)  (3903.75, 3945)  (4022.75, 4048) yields 3.5 A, 5.15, 6.42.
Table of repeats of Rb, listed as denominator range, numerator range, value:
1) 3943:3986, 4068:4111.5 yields 1.34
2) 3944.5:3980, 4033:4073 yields 1.48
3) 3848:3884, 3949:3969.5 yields 0.88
